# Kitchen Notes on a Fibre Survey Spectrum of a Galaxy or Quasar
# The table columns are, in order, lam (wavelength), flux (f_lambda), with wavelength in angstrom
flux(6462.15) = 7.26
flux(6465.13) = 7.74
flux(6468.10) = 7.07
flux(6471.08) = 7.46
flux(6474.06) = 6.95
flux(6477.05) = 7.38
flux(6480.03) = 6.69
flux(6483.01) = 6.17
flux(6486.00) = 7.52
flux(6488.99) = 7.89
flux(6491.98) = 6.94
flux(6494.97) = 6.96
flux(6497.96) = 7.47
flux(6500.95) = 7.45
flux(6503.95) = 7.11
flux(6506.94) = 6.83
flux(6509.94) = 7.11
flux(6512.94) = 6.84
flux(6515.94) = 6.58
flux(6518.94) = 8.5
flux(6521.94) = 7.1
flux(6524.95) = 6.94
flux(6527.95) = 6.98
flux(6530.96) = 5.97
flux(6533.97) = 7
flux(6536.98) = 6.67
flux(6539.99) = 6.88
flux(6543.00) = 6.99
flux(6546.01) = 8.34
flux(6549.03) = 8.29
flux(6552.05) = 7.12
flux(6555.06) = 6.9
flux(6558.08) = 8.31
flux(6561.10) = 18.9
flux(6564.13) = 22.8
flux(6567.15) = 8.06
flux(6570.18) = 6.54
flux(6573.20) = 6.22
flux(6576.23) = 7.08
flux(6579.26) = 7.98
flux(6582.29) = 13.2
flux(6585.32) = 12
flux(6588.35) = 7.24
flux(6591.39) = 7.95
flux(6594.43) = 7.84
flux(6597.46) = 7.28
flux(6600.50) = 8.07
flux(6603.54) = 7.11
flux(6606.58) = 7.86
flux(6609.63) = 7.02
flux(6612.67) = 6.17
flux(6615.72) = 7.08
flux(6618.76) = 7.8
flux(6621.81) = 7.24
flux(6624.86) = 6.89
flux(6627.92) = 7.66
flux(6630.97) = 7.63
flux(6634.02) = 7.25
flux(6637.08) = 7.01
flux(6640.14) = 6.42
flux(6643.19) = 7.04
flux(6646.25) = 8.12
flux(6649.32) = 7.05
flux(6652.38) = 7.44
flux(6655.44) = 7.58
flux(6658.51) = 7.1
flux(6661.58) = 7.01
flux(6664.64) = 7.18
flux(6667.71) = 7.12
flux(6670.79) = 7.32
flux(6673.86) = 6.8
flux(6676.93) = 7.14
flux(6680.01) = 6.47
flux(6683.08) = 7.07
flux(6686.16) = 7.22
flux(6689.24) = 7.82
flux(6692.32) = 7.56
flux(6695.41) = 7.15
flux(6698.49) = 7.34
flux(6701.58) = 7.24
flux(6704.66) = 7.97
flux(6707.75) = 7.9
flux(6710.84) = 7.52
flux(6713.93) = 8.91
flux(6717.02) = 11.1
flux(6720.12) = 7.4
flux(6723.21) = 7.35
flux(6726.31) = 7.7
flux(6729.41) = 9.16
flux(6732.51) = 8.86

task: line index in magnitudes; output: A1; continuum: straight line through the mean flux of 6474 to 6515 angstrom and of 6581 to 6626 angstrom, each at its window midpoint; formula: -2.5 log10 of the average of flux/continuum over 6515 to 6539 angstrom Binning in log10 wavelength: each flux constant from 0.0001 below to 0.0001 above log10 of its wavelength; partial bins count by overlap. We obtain 0.06 mag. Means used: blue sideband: 7.09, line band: 6.97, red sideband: 8.03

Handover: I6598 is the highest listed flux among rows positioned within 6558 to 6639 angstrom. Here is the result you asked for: 22.8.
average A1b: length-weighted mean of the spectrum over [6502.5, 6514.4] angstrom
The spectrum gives 6.97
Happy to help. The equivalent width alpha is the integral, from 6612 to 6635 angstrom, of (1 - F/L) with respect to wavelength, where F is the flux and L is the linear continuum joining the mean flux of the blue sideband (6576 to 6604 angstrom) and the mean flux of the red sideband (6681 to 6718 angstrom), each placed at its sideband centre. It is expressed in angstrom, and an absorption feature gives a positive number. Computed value 3.22 angstrom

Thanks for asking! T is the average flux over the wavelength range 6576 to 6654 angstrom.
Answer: 7.76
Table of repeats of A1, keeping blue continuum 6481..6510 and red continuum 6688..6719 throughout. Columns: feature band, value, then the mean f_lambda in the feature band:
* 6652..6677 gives 0.10 mag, 7.18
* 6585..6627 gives 0.01 mag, 7.56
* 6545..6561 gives -0.18 mag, 8.75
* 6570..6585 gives -0.16 mag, 8.66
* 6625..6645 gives 0.08 mag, 7.16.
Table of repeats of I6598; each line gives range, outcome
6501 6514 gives 7.11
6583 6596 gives 12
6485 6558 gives 8.5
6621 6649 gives 8.12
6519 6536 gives 7.1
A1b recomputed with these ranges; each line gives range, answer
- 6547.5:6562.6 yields 9.9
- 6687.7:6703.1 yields 7.42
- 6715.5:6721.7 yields 9.23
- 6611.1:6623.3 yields 7.08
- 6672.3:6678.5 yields 6.97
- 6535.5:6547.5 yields 7.22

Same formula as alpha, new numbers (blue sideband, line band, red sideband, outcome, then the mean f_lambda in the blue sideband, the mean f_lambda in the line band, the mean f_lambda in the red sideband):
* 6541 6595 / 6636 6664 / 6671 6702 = 2.5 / 9.55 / 7.2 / 7.19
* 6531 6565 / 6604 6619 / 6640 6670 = 1.9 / 9.43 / 7.13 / 7.25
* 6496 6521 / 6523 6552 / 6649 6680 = 0.4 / 7.23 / 7.12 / 7.14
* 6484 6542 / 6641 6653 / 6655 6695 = -0.3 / 7.08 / 7.36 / 7.17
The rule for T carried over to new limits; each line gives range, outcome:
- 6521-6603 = 8.69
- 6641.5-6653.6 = 7.4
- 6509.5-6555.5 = 7.15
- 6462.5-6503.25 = 7.21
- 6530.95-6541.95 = 6.74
